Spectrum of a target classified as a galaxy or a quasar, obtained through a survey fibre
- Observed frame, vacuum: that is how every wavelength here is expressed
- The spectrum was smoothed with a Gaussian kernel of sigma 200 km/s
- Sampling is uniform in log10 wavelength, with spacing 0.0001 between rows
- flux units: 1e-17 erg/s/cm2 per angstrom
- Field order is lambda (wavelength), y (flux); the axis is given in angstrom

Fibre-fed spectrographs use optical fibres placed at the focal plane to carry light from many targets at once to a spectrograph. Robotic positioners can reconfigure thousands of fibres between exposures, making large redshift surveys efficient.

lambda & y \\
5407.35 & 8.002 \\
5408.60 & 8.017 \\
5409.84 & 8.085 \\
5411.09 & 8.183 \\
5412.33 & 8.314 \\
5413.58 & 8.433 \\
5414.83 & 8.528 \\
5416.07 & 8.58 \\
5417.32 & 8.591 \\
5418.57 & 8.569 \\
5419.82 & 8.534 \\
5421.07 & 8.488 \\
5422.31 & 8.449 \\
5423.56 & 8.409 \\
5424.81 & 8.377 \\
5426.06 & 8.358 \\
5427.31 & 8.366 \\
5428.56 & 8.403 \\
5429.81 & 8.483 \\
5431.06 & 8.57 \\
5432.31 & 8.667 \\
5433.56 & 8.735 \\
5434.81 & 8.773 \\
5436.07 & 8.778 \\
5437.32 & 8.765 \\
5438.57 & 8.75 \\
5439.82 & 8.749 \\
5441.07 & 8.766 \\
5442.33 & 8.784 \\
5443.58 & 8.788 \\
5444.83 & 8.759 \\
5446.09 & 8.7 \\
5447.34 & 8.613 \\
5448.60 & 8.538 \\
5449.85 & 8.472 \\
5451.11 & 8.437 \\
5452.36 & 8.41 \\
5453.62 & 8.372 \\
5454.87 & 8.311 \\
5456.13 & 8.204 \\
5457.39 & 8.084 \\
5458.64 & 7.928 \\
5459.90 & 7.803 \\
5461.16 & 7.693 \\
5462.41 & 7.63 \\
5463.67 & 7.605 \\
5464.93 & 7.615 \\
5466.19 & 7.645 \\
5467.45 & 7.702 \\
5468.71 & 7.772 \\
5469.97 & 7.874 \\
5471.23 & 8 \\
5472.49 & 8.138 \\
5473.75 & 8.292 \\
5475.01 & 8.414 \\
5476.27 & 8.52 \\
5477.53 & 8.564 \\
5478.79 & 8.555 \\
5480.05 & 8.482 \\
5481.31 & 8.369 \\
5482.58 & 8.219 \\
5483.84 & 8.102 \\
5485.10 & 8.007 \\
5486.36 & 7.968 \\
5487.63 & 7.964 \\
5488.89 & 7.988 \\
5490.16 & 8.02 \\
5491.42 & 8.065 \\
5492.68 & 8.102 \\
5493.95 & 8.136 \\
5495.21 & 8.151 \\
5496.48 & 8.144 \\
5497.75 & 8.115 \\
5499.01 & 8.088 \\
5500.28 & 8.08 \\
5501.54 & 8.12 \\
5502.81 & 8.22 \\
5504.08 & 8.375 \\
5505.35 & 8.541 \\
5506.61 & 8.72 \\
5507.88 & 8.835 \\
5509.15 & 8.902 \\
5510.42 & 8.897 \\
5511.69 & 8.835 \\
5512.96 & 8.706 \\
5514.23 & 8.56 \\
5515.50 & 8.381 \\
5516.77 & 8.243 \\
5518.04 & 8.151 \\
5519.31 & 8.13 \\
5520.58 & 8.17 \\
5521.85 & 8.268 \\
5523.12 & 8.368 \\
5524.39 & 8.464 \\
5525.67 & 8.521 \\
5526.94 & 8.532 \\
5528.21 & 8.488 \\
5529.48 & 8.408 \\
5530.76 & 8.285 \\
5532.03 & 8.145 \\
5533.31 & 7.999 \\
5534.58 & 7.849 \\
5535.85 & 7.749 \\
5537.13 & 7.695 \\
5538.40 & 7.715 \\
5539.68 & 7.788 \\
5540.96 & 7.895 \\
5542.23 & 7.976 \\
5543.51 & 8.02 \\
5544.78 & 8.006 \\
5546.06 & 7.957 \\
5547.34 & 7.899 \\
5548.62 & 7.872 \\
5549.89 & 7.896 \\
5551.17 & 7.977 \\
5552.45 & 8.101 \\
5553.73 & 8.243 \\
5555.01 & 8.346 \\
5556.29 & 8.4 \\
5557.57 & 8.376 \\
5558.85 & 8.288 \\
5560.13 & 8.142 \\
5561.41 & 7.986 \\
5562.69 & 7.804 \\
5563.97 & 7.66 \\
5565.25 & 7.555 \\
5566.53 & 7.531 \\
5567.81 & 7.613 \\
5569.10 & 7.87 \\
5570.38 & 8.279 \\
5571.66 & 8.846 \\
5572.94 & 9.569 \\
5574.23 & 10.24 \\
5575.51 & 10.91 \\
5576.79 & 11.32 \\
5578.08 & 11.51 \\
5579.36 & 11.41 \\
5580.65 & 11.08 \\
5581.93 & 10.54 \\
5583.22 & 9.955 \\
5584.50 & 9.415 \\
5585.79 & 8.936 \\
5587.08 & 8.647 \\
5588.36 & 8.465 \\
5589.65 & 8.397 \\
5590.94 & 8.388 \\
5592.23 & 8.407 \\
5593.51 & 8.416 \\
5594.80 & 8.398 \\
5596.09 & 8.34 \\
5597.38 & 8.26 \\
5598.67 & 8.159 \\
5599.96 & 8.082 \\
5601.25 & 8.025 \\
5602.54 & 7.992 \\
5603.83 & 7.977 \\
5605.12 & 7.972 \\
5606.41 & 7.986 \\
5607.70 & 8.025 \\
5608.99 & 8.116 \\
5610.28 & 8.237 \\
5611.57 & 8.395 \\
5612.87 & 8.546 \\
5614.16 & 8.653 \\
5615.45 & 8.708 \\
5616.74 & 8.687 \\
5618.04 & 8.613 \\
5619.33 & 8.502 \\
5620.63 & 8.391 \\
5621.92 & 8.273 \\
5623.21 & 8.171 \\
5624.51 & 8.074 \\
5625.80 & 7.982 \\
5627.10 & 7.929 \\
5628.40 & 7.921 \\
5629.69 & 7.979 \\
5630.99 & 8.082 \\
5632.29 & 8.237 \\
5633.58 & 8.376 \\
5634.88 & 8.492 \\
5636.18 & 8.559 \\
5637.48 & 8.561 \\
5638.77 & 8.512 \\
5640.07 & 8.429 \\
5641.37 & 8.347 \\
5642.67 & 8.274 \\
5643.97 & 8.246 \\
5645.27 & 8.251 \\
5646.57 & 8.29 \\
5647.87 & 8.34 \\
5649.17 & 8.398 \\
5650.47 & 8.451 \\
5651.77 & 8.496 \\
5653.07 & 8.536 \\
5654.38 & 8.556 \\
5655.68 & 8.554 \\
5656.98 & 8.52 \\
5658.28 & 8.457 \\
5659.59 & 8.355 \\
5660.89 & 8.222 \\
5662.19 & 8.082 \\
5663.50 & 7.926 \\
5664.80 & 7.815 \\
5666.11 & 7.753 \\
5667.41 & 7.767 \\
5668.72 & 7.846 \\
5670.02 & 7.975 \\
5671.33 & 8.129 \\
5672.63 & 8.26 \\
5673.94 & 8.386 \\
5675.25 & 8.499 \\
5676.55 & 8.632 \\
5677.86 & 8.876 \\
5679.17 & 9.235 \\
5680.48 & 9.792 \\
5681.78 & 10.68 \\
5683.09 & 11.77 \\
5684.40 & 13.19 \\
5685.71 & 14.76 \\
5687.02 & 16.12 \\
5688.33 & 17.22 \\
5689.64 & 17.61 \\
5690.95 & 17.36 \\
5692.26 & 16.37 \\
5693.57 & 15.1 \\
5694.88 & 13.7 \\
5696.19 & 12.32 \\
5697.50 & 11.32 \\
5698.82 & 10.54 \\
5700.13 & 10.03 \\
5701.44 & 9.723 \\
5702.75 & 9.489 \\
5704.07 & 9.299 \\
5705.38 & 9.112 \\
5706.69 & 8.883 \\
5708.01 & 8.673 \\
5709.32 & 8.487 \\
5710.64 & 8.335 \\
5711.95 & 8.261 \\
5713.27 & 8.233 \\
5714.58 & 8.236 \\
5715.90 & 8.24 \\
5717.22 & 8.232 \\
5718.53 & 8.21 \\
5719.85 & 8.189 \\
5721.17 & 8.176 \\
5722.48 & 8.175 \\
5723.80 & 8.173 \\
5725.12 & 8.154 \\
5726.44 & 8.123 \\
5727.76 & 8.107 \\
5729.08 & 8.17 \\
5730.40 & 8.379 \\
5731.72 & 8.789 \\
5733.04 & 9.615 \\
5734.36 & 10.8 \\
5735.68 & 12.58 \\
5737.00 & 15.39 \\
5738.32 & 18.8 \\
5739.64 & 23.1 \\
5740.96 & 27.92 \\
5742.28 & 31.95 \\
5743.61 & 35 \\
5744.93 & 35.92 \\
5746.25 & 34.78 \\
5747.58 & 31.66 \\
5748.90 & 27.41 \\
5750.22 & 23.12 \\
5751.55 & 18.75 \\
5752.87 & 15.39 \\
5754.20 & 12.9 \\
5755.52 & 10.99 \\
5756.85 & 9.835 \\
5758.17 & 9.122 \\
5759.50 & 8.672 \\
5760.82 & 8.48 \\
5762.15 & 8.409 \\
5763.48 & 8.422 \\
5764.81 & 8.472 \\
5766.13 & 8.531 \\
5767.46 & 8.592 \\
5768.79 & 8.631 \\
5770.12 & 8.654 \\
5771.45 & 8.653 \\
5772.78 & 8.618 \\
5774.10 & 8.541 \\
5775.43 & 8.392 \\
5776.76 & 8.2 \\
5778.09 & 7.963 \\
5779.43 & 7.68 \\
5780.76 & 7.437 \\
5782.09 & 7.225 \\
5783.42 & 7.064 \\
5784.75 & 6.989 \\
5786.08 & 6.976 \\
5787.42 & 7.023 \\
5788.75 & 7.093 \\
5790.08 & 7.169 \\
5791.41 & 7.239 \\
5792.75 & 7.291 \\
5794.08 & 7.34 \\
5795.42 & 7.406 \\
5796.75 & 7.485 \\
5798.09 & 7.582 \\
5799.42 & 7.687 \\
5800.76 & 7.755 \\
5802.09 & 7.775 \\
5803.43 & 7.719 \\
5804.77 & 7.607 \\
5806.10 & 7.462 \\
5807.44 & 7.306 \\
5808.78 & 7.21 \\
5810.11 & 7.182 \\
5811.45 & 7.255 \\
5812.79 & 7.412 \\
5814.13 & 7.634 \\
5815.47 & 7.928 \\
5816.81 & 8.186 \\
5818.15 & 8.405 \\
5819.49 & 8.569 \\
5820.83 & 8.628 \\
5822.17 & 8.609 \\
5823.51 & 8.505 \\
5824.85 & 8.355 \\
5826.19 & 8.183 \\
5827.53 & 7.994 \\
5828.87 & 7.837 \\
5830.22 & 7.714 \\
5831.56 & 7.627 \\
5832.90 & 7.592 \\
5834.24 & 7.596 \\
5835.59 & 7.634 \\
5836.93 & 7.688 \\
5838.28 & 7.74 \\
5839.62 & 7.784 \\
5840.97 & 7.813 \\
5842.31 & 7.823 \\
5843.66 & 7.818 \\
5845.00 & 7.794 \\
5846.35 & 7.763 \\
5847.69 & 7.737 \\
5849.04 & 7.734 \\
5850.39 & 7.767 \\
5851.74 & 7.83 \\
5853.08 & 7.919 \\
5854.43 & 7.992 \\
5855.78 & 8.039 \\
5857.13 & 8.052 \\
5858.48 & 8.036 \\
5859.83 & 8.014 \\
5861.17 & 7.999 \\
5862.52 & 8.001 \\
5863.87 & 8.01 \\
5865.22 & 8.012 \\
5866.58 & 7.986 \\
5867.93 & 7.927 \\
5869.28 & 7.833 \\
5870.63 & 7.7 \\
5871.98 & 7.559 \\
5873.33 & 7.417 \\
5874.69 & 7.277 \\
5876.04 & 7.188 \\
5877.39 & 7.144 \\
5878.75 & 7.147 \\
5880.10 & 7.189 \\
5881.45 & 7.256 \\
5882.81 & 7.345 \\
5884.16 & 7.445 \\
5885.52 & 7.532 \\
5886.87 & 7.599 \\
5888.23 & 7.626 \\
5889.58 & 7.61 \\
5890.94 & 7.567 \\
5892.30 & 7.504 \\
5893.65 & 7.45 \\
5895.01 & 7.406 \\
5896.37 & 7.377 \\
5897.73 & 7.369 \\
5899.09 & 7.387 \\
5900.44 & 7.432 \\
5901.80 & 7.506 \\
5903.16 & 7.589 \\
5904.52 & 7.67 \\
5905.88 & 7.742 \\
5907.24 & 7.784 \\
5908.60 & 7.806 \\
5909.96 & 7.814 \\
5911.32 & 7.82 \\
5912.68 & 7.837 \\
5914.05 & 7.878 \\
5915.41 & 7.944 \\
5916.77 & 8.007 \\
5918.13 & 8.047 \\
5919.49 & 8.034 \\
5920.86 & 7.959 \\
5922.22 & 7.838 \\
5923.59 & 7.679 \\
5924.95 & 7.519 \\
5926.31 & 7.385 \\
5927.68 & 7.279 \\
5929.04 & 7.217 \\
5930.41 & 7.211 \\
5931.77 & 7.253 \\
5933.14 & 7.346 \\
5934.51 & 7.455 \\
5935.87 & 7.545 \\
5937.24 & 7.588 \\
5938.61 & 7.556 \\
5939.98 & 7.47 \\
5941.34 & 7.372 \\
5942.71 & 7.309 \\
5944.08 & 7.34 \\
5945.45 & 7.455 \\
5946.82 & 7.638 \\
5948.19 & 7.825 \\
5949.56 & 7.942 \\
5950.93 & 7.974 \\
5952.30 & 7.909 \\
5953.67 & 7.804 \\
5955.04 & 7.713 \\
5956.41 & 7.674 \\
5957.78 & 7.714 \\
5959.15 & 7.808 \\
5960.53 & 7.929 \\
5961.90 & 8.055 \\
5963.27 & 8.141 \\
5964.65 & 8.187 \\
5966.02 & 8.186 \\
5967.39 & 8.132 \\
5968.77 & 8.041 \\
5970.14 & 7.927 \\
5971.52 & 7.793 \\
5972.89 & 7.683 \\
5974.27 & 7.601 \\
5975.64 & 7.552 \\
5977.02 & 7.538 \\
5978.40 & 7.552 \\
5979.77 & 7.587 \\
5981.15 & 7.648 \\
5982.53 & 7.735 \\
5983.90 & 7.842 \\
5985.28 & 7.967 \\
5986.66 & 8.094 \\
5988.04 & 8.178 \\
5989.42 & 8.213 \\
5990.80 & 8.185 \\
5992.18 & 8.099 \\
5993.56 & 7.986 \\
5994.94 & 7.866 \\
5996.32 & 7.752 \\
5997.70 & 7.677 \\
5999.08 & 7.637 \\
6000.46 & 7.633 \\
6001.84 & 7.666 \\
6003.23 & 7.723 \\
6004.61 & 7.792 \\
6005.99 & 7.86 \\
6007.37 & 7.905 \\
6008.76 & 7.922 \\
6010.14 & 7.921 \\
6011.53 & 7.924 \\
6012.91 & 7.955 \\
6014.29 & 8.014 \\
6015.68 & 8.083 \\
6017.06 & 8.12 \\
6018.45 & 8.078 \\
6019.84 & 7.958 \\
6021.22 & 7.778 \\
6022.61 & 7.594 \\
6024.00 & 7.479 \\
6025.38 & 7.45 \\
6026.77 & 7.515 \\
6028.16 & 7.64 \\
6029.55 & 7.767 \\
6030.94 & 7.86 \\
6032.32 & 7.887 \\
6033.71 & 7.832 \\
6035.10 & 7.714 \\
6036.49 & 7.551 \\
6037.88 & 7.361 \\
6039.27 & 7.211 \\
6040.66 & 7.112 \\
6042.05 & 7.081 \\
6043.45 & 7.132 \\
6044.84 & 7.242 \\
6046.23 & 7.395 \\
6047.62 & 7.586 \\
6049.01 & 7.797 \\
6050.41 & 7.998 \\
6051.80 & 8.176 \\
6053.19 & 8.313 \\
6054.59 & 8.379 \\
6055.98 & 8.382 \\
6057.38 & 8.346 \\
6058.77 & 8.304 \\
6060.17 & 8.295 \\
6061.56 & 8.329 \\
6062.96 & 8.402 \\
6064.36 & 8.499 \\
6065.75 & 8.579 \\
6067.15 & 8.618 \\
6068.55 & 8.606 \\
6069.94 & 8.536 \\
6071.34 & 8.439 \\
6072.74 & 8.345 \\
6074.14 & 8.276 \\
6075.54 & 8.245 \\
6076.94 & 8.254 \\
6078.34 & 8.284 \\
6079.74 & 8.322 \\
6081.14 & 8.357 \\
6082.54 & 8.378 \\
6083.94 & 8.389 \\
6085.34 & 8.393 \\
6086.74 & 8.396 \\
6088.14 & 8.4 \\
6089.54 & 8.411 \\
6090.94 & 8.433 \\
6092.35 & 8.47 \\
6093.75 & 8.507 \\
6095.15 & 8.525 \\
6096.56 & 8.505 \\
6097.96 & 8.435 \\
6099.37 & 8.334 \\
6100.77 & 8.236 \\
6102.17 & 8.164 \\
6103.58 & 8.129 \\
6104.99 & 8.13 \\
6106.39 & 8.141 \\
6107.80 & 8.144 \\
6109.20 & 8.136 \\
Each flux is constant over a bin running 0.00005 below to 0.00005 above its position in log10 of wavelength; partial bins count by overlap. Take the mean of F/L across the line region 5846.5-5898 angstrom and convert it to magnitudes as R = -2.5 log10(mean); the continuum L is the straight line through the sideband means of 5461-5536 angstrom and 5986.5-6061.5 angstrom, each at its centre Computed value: 0.04 mag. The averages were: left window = 8.22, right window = 7.83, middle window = 7.65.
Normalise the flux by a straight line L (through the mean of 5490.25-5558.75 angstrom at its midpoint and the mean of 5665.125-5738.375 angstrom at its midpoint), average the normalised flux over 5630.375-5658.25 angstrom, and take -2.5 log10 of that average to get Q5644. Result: 0.145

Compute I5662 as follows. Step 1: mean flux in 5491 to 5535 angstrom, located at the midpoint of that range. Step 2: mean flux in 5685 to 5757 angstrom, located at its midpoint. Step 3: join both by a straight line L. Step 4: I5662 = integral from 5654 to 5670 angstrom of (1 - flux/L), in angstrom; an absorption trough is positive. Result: 5.6 angstrom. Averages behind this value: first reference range 8.35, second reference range 14.3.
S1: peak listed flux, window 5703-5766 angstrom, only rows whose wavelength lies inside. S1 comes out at 35.92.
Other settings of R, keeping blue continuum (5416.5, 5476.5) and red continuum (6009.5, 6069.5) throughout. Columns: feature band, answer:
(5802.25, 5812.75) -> 0.093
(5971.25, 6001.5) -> 0.017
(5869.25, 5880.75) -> 0.093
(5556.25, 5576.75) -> -0.036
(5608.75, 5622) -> -0.035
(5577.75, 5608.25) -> -0.077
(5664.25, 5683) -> -0.061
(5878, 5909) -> 0.072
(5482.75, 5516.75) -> 0.000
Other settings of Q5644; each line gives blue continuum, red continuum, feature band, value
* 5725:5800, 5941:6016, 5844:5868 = 0.301 mag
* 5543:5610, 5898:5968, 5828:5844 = 0.031 mag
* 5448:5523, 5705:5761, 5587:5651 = 0.348 mag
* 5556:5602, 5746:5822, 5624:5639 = 0.108 mag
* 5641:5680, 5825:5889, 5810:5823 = -0.024 mag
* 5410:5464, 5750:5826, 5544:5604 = -0.024 mag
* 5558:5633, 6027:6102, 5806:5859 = 0.068 mag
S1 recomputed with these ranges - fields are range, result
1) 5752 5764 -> 15.39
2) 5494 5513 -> 8.902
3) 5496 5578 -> 11.32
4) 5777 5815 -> 7.963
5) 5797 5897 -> 8.628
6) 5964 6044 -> 8.213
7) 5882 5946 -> 8.047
